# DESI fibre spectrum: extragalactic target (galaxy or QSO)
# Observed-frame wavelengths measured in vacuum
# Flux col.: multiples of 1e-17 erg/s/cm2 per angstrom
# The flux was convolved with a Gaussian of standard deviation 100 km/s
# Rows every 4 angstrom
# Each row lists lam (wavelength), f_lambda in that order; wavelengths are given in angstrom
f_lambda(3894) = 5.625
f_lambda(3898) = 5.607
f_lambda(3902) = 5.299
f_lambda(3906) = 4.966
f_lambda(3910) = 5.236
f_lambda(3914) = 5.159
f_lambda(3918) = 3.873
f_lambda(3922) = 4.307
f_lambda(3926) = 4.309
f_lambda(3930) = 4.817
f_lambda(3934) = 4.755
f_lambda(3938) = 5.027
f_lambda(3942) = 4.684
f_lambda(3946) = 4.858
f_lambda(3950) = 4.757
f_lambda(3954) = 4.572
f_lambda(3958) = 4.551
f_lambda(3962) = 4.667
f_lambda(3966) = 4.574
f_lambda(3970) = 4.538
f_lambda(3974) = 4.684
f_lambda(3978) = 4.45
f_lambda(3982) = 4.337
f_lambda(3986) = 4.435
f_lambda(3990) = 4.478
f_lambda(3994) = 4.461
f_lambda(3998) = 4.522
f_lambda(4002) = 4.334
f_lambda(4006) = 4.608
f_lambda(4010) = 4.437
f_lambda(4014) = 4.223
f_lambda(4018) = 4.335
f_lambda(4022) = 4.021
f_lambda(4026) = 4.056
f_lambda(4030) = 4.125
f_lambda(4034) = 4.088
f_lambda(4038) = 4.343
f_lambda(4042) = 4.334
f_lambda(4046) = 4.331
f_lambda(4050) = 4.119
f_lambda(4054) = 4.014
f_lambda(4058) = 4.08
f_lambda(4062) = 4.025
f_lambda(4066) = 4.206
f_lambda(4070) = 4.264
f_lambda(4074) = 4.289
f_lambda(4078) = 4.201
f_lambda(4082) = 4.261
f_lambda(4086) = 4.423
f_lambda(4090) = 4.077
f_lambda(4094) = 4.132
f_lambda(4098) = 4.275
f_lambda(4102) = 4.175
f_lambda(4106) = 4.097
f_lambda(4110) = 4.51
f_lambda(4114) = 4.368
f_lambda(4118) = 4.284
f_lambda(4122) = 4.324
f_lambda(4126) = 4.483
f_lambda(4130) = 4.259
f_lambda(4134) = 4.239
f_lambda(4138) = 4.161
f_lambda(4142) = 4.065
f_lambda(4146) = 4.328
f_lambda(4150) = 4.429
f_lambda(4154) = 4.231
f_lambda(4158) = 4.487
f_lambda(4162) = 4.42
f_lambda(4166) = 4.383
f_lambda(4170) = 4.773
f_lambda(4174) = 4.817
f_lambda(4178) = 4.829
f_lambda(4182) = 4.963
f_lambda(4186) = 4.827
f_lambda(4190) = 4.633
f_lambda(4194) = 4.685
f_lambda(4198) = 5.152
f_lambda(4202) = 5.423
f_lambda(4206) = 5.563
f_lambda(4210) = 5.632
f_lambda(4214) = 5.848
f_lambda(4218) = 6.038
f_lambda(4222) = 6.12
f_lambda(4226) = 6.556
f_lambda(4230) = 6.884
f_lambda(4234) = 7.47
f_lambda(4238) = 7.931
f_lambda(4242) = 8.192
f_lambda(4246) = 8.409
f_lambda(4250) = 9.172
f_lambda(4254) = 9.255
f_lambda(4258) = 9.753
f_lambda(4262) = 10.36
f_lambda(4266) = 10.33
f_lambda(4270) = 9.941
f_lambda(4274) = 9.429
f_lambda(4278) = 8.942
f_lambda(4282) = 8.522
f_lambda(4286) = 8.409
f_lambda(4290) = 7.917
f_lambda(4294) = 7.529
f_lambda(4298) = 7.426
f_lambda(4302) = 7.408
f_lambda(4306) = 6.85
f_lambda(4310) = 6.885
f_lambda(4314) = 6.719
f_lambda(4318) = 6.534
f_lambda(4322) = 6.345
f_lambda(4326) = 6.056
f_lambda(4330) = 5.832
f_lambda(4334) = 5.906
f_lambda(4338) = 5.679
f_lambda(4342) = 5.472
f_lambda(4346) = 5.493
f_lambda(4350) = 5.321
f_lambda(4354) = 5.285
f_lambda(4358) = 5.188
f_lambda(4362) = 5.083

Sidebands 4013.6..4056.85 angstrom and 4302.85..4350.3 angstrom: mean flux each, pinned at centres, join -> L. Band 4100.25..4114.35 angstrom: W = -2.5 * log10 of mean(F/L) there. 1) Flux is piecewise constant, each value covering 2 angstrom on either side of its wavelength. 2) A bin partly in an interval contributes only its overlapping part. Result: 0.09 mag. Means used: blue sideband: 4.18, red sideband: 6.15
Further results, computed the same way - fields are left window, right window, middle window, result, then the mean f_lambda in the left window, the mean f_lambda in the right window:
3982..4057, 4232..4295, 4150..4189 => 0.47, 4.29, 8.87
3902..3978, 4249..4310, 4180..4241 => 0.32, 4.7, 8.68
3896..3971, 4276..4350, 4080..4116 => 0.31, 4.77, 6.84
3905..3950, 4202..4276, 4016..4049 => 0.35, 4.72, 7.87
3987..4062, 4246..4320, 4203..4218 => 0.26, 4.27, 8.41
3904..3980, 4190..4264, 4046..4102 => 0.35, 4.67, 7.07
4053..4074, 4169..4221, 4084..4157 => 0.08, 4.14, 5.19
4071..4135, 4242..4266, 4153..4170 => 0.37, 4.28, 9.37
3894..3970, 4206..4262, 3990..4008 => 0.20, 4.79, 7.52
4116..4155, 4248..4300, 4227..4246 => 0.01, 4.28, 9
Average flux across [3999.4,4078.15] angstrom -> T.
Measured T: 4.22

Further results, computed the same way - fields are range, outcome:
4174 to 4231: 5.46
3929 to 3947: 4.83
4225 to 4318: 8.25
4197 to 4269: 7.52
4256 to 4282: 9.69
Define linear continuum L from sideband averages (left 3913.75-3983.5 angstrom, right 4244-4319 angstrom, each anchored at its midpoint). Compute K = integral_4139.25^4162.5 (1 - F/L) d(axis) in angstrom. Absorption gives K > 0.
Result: 8.77 angstrom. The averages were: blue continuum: 4.59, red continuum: 8.44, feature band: 4.32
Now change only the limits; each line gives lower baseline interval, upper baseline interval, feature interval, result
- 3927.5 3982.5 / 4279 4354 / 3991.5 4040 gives 6.82 angstrom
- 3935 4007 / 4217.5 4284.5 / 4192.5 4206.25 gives 4.58 angstrom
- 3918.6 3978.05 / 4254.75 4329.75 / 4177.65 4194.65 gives 5.34 angstrom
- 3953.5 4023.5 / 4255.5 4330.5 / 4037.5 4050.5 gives 2.06 angstrom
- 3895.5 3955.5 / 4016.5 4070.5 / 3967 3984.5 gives 0.15 angstrom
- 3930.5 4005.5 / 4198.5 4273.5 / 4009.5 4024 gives 2.60 angstrom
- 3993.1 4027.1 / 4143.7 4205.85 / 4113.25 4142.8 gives 2.11 angstrom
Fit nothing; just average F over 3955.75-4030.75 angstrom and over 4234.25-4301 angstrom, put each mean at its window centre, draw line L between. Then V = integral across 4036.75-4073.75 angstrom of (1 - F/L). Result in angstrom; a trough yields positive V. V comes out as 8.3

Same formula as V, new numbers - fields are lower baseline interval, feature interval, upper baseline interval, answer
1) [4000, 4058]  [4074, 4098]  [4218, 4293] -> 4.8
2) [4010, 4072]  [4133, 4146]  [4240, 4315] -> 3.9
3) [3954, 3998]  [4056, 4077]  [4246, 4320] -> 5.5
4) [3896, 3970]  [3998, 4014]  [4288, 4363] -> 1.9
